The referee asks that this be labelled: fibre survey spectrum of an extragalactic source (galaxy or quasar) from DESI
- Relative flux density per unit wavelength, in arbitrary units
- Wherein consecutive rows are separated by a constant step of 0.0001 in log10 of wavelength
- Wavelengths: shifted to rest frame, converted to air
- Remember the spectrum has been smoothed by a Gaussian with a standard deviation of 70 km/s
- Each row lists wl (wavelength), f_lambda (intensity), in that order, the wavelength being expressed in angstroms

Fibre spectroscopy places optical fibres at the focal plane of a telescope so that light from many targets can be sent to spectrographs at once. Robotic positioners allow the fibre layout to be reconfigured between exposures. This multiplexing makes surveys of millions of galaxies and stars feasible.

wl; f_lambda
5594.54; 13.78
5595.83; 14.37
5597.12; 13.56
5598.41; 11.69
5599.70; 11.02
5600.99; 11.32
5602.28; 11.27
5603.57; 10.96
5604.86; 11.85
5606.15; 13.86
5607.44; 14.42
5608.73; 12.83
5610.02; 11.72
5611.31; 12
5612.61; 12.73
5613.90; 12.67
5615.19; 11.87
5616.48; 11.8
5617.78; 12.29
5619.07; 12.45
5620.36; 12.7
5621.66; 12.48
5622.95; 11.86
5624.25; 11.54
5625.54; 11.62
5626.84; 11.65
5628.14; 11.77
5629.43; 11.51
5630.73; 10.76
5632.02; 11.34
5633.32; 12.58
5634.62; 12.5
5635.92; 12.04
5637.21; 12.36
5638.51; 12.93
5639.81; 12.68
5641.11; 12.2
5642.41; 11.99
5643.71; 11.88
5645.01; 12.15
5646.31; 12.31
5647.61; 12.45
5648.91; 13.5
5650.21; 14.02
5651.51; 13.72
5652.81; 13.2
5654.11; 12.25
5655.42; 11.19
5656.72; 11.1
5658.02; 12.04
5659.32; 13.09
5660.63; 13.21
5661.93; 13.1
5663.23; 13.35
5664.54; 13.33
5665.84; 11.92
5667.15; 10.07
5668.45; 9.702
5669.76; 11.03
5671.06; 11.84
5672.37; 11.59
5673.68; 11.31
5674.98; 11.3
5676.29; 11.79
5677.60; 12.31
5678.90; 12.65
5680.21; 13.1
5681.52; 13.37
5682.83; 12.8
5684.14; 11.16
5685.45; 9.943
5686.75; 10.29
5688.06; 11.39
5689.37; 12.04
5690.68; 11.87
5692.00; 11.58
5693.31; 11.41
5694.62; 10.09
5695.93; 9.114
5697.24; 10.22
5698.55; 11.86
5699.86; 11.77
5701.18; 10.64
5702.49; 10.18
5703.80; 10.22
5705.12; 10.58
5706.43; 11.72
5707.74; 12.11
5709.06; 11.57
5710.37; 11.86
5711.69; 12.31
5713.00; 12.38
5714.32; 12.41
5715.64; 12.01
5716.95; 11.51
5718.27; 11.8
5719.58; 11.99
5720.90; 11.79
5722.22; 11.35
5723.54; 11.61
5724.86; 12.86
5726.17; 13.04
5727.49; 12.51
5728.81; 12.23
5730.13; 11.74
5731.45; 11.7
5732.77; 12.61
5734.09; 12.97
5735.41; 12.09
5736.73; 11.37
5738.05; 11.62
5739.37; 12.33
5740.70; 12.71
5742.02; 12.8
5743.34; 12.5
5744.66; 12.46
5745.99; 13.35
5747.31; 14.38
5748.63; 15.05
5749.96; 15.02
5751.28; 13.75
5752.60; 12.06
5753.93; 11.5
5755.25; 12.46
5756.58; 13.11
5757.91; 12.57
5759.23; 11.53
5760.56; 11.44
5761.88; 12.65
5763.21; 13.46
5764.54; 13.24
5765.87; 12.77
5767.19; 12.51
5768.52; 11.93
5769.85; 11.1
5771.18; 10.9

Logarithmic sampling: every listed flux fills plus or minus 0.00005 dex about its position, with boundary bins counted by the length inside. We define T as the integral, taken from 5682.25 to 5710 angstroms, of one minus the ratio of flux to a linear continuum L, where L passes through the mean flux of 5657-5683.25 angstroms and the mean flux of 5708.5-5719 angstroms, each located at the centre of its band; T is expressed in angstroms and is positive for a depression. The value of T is 2.23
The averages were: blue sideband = 12.1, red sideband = 12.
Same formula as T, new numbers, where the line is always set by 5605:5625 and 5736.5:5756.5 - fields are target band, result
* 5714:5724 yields 0.81 angstroms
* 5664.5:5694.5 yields 2.63 angstroms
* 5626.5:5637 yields 0.61 angstroms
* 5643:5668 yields 0.22 angstroms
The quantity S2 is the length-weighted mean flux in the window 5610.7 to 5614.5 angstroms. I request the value 12.5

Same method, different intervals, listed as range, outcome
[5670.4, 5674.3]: 11.6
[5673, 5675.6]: 11.3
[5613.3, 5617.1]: 12.1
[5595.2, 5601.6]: 12.4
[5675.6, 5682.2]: 12.6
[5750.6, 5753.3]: 12.9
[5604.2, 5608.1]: 13.4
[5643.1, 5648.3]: 12.2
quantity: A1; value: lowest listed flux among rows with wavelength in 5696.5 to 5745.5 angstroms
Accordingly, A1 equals 10.18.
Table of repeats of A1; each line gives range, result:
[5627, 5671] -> 9.702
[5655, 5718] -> 9.114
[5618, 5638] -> 10.76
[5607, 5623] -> 11.72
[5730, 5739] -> 11.37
